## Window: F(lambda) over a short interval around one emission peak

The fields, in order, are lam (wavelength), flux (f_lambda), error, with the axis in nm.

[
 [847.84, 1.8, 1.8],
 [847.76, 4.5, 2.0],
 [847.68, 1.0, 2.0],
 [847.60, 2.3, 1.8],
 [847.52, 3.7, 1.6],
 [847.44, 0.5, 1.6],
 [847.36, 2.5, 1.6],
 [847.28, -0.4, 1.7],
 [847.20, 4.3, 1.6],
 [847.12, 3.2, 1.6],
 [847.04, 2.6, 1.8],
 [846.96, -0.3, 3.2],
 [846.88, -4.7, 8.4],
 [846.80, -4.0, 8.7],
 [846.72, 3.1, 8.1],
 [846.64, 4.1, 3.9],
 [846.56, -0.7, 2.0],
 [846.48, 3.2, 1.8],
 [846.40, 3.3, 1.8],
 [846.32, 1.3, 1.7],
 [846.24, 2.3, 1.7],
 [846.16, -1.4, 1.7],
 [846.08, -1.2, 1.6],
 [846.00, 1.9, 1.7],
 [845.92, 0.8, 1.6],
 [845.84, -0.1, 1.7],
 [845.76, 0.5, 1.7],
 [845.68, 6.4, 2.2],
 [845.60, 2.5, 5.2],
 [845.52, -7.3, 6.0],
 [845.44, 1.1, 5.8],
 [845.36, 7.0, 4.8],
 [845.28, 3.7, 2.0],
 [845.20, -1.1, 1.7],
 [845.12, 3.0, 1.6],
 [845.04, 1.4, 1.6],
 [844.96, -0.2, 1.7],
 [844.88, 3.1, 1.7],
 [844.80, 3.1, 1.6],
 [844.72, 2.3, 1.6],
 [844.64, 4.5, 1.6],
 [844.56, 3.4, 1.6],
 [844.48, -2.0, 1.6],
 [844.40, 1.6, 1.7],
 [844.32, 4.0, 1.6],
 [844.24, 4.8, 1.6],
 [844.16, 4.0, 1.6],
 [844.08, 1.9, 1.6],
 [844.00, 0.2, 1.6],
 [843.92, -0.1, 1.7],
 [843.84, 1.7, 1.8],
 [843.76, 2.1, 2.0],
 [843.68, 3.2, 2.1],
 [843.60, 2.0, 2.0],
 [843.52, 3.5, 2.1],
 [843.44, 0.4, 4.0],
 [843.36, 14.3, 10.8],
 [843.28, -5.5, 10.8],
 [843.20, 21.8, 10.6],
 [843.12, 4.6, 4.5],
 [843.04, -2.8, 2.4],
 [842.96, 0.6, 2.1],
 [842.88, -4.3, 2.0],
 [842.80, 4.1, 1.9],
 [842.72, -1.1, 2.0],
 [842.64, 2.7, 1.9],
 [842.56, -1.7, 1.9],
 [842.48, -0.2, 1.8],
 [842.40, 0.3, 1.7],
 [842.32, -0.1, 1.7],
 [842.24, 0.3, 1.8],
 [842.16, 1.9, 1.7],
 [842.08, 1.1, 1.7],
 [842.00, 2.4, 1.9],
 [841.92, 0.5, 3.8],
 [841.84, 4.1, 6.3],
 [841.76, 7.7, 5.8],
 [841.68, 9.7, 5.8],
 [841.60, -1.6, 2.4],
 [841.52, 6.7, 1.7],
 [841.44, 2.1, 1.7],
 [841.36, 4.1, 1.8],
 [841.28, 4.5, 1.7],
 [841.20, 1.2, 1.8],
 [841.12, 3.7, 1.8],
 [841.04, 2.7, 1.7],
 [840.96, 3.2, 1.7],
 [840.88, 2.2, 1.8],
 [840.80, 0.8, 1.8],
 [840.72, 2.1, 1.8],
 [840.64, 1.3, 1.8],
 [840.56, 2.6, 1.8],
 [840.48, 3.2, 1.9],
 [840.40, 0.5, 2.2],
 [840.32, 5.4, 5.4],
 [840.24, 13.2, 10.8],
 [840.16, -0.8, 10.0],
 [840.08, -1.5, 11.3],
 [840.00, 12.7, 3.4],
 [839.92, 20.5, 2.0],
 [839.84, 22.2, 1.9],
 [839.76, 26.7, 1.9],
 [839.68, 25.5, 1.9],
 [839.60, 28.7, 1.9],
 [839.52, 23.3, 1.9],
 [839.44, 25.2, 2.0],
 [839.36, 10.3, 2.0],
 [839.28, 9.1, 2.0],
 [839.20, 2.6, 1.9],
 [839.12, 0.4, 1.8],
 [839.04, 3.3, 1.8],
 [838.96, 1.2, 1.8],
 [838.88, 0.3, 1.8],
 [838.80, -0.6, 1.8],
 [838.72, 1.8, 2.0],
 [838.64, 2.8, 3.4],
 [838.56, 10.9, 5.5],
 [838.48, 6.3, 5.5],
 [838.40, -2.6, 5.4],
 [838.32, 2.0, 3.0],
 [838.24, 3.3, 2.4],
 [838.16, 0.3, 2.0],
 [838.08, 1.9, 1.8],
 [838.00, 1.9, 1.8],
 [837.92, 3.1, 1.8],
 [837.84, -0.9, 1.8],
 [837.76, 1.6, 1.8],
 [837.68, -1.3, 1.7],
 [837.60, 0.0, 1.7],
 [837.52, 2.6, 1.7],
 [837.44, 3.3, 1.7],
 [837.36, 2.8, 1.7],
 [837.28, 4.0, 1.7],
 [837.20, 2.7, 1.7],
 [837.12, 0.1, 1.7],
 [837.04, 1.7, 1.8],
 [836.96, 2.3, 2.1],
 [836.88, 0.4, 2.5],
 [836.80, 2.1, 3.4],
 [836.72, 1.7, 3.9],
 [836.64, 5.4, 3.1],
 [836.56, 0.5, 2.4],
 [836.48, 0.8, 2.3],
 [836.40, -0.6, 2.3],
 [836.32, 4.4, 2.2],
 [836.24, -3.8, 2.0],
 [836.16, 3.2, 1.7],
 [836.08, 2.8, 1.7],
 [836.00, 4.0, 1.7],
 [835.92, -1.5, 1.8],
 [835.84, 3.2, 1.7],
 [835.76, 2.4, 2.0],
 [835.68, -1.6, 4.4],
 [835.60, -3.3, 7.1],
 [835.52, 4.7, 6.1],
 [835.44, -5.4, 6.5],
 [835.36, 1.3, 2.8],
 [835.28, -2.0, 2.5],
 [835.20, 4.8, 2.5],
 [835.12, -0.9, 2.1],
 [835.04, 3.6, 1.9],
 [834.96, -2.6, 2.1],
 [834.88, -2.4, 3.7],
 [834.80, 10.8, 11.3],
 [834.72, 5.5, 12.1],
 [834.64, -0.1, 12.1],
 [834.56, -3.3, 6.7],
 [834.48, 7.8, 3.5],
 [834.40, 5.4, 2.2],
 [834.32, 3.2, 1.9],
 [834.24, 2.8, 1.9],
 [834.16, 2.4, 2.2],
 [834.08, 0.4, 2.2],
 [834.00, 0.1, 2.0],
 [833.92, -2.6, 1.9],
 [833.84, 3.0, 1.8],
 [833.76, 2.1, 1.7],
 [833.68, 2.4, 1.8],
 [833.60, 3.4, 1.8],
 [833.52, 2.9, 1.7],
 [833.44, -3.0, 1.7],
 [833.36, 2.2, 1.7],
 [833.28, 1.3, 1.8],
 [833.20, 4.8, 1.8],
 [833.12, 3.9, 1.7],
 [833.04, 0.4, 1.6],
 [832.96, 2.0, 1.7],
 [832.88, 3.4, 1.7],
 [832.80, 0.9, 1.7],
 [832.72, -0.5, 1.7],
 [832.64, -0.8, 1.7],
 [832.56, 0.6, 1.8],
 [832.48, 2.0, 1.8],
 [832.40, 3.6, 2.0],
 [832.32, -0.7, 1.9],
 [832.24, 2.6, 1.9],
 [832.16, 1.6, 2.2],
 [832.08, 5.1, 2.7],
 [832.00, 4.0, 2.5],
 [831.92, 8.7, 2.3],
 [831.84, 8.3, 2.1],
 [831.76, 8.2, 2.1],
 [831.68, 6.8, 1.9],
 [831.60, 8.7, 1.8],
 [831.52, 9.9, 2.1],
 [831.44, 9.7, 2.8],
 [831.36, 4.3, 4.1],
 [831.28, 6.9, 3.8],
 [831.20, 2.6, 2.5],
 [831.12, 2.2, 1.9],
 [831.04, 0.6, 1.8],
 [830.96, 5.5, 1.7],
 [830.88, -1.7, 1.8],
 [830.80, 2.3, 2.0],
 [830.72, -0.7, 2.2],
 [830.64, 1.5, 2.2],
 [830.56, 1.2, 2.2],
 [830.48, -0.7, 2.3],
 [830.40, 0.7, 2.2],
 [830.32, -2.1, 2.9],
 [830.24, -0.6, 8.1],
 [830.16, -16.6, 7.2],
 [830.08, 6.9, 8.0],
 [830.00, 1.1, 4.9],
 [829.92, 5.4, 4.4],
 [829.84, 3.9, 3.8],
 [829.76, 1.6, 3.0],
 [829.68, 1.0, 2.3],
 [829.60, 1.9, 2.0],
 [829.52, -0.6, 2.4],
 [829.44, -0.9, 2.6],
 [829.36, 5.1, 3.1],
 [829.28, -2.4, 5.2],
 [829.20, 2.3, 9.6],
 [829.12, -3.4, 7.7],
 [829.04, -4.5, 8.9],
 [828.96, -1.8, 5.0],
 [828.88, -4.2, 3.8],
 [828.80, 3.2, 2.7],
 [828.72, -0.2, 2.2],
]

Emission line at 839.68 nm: [O III] 5007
